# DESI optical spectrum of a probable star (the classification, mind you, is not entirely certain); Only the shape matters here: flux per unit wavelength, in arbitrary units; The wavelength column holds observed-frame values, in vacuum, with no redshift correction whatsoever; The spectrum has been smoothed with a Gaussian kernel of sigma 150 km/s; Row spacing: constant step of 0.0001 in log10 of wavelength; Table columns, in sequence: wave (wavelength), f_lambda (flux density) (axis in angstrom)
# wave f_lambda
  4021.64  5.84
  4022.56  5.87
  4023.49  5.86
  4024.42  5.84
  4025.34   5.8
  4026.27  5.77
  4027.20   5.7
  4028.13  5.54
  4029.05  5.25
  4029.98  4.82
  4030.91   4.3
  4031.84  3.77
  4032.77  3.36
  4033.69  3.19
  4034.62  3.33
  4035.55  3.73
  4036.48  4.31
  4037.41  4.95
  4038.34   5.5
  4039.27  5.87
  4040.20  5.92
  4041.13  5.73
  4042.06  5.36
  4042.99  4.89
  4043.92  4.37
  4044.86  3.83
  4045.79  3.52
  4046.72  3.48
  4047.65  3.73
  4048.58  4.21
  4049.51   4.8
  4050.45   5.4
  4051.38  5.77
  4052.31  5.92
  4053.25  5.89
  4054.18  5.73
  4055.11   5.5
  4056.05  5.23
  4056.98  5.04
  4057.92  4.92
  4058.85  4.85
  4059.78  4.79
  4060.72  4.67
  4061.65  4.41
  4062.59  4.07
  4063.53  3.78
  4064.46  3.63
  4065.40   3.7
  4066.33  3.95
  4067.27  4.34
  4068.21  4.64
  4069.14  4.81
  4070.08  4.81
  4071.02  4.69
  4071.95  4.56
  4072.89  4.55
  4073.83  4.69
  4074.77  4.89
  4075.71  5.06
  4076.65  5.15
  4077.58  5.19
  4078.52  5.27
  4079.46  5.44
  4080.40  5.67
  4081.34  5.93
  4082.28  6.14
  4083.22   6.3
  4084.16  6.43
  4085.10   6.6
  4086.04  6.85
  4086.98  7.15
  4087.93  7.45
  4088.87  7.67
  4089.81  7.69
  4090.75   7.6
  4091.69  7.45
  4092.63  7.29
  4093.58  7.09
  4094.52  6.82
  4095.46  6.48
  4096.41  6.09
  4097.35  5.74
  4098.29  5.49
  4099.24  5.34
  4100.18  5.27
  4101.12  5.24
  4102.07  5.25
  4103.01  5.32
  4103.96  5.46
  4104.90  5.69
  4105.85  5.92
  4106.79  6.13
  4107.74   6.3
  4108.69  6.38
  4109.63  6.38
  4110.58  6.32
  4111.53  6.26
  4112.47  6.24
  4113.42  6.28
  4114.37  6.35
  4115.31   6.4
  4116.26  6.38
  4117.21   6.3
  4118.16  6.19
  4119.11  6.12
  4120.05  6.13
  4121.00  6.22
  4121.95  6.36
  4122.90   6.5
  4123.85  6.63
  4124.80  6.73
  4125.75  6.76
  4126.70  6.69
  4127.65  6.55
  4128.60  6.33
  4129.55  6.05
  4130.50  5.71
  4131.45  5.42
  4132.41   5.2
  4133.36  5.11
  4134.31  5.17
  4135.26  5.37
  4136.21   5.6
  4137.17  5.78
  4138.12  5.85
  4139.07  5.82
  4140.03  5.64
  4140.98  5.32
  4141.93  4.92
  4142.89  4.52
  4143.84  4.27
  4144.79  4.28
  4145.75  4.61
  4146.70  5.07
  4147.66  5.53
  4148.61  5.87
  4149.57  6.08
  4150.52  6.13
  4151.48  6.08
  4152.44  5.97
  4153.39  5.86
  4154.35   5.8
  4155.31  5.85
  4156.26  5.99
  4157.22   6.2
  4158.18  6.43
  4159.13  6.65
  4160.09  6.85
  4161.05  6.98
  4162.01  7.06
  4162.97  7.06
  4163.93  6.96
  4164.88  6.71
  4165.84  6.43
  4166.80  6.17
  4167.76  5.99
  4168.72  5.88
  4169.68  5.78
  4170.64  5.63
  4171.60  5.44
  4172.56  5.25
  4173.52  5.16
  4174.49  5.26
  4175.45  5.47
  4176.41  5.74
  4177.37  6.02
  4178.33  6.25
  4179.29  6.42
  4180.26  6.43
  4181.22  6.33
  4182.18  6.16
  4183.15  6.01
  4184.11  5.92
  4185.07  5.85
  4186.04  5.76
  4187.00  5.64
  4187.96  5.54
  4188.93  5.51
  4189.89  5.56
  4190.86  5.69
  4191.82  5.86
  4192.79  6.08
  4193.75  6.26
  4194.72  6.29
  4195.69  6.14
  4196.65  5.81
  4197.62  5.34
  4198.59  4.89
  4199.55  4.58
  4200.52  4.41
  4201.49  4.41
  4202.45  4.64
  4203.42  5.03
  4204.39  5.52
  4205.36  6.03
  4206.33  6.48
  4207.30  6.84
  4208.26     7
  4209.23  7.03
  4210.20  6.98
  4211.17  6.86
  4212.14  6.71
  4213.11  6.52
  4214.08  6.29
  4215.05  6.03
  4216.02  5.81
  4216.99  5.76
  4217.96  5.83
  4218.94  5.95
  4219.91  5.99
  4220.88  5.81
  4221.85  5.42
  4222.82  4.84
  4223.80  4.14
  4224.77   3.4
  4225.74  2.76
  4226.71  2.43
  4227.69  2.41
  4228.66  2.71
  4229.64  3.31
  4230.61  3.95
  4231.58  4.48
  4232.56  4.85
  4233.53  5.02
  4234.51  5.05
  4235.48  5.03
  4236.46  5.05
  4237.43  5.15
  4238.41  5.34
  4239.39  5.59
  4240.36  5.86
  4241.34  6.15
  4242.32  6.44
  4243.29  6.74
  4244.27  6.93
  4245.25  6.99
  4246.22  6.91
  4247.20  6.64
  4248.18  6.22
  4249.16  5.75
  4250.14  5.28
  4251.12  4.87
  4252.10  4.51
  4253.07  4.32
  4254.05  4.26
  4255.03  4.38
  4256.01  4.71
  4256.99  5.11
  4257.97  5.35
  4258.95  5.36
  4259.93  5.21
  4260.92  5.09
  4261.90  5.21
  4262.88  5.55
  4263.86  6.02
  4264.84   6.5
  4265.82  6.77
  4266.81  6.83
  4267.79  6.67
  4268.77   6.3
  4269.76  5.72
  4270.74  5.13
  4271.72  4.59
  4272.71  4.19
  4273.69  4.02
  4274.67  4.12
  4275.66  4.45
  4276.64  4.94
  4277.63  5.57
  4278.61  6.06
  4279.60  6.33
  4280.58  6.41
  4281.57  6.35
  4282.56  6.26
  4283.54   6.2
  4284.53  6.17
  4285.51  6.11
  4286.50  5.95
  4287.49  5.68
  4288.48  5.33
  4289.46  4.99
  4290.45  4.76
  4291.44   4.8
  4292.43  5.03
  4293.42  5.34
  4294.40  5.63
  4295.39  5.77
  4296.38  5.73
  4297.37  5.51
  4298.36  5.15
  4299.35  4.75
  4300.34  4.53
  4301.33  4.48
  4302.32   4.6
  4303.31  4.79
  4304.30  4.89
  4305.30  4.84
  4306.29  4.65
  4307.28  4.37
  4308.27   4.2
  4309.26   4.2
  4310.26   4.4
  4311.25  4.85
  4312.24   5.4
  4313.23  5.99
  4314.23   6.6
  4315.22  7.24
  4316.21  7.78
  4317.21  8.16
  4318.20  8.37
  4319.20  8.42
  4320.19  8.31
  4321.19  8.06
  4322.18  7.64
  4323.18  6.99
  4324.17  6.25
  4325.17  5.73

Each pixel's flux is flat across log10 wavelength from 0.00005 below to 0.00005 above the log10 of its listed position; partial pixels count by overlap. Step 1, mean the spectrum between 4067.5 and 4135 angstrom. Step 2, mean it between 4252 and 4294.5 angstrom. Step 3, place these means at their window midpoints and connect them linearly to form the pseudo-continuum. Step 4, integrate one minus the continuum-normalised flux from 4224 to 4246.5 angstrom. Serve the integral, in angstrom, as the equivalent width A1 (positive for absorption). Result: 2.75 angstrom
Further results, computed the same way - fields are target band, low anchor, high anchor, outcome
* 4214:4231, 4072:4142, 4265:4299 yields 3.5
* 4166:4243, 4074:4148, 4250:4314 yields 1.3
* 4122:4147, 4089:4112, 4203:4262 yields 1.6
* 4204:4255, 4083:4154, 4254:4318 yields 2.1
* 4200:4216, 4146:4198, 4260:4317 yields -0.6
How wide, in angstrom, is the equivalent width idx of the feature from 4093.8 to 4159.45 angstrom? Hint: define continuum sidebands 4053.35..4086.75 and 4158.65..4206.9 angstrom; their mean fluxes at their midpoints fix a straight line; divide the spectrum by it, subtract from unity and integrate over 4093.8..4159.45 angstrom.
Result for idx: -5.0 angstrom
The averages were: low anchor 5.06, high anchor 5.87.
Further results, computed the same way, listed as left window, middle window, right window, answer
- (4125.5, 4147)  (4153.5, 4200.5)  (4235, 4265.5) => -3.9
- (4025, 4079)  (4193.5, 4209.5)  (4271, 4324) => -1.1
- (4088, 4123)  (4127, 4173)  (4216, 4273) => 0.9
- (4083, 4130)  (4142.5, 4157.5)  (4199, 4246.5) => 1.2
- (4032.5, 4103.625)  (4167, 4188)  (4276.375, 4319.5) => -1.5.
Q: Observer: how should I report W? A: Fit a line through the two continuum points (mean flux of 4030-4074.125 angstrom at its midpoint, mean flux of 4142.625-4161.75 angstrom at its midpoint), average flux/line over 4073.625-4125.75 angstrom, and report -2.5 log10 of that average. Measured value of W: -0.20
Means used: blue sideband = 4.61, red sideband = 5.78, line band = 6.19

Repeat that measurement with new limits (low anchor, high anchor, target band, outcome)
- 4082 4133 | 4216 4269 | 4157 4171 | -0.105 mag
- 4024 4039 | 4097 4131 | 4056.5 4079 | 0.157 mag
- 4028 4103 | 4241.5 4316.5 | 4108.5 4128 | -0.205 mag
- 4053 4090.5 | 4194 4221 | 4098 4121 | -0.094 mag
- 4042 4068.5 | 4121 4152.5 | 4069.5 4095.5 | -0.216 mag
